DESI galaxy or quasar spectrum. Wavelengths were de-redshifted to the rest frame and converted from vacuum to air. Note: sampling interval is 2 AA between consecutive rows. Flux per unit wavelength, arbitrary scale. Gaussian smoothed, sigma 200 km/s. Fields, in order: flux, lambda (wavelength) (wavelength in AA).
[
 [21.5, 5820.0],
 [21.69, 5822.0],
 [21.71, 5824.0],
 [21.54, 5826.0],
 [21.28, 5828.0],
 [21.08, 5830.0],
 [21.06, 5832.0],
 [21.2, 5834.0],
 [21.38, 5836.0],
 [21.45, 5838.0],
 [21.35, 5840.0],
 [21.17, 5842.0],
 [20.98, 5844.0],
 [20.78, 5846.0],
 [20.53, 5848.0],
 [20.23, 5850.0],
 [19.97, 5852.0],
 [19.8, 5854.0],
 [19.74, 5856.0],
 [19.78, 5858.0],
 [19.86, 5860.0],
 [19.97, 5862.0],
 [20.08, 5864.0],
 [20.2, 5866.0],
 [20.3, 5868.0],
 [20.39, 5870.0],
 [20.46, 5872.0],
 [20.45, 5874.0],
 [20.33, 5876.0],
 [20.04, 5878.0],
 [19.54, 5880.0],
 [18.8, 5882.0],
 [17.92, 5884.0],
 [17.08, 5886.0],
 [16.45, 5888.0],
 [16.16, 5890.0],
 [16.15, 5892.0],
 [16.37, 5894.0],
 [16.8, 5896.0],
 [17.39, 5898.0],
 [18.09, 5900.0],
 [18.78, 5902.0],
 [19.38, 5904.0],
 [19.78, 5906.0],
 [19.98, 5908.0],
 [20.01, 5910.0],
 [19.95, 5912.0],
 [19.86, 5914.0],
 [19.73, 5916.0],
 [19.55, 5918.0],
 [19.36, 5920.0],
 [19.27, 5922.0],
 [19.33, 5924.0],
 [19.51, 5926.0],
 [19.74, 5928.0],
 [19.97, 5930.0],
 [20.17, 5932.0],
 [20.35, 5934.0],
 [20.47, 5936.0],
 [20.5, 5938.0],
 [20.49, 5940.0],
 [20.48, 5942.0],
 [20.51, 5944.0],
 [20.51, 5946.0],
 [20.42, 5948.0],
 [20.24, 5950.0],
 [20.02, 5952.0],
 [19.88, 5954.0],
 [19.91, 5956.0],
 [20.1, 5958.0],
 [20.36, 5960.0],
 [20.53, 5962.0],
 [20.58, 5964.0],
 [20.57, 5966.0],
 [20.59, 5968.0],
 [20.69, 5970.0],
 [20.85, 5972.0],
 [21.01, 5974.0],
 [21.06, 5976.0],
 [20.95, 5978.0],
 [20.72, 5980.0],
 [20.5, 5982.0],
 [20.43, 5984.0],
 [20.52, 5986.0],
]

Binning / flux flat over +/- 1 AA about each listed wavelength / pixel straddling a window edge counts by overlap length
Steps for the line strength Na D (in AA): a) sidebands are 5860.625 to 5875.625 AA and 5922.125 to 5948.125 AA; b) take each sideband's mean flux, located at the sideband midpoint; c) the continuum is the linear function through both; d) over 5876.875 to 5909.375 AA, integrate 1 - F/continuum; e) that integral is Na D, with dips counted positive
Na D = 3.4 AA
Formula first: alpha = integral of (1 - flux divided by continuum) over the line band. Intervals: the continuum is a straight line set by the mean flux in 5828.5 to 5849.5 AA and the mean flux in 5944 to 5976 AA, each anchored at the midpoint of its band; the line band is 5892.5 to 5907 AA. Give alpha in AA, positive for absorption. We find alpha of 1.91 AA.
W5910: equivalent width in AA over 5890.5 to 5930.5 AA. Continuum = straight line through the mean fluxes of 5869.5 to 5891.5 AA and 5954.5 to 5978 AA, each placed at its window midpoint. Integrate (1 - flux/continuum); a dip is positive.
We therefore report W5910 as 1.1 AA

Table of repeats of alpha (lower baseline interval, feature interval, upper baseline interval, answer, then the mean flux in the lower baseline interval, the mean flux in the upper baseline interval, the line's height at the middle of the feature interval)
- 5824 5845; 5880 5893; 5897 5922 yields 1.72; 21.3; 19.3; 19.9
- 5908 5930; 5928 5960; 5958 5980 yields -0.13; 19.7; 20.7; 20.2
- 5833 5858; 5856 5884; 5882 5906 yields -1.28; 20.7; 17.5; 19.1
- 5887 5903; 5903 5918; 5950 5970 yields -1.68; 17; 20.3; 17.8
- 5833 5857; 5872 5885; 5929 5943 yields 0.63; 20.7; 20.3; 20.6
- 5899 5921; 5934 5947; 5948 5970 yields -0.31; 19.5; 20.3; 20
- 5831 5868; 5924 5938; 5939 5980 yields 0.33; 20.5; 20.5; 20.5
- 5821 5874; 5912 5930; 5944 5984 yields 0.86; 20.7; 20.5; 20.6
